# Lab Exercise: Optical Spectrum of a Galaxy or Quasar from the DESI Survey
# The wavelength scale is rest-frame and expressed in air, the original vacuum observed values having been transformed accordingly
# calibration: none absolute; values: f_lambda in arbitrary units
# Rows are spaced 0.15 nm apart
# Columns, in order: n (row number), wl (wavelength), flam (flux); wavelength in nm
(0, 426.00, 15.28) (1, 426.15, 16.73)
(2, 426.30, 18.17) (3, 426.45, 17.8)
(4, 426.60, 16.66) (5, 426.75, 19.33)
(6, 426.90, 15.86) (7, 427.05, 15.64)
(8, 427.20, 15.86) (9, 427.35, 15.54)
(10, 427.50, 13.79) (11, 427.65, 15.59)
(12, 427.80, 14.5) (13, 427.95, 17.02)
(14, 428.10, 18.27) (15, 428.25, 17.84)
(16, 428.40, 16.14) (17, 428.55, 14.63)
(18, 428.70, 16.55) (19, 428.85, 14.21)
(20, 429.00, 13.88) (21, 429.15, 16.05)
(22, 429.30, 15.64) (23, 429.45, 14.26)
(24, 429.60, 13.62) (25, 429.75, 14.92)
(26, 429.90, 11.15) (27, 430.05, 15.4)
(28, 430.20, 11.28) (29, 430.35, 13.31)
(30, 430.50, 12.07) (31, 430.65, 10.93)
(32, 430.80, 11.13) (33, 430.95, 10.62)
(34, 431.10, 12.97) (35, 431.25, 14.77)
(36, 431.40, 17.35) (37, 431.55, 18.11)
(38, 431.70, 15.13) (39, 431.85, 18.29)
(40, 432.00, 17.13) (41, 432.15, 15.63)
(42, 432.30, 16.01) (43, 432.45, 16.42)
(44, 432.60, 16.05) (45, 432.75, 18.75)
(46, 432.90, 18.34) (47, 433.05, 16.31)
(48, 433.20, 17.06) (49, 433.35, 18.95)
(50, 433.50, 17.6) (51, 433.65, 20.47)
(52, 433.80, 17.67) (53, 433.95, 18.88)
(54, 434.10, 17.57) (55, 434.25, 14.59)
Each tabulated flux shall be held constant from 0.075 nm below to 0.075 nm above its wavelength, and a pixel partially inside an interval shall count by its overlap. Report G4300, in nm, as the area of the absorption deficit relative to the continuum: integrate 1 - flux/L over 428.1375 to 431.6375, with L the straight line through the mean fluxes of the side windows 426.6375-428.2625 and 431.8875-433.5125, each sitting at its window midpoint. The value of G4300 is 0.50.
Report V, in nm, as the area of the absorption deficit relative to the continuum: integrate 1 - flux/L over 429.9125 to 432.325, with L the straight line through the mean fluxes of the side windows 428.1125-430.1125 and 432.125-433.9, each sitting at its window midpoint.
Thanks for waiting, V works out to 0.31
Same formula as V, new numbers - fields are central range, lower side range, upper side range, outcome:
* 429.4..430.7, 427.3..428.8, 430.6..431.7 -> 0.143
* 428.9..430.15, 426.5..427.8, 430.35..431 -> -0.132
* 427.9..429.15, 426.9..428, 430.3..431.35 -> -0.138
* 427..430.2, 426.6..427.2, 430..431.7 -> 0.041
